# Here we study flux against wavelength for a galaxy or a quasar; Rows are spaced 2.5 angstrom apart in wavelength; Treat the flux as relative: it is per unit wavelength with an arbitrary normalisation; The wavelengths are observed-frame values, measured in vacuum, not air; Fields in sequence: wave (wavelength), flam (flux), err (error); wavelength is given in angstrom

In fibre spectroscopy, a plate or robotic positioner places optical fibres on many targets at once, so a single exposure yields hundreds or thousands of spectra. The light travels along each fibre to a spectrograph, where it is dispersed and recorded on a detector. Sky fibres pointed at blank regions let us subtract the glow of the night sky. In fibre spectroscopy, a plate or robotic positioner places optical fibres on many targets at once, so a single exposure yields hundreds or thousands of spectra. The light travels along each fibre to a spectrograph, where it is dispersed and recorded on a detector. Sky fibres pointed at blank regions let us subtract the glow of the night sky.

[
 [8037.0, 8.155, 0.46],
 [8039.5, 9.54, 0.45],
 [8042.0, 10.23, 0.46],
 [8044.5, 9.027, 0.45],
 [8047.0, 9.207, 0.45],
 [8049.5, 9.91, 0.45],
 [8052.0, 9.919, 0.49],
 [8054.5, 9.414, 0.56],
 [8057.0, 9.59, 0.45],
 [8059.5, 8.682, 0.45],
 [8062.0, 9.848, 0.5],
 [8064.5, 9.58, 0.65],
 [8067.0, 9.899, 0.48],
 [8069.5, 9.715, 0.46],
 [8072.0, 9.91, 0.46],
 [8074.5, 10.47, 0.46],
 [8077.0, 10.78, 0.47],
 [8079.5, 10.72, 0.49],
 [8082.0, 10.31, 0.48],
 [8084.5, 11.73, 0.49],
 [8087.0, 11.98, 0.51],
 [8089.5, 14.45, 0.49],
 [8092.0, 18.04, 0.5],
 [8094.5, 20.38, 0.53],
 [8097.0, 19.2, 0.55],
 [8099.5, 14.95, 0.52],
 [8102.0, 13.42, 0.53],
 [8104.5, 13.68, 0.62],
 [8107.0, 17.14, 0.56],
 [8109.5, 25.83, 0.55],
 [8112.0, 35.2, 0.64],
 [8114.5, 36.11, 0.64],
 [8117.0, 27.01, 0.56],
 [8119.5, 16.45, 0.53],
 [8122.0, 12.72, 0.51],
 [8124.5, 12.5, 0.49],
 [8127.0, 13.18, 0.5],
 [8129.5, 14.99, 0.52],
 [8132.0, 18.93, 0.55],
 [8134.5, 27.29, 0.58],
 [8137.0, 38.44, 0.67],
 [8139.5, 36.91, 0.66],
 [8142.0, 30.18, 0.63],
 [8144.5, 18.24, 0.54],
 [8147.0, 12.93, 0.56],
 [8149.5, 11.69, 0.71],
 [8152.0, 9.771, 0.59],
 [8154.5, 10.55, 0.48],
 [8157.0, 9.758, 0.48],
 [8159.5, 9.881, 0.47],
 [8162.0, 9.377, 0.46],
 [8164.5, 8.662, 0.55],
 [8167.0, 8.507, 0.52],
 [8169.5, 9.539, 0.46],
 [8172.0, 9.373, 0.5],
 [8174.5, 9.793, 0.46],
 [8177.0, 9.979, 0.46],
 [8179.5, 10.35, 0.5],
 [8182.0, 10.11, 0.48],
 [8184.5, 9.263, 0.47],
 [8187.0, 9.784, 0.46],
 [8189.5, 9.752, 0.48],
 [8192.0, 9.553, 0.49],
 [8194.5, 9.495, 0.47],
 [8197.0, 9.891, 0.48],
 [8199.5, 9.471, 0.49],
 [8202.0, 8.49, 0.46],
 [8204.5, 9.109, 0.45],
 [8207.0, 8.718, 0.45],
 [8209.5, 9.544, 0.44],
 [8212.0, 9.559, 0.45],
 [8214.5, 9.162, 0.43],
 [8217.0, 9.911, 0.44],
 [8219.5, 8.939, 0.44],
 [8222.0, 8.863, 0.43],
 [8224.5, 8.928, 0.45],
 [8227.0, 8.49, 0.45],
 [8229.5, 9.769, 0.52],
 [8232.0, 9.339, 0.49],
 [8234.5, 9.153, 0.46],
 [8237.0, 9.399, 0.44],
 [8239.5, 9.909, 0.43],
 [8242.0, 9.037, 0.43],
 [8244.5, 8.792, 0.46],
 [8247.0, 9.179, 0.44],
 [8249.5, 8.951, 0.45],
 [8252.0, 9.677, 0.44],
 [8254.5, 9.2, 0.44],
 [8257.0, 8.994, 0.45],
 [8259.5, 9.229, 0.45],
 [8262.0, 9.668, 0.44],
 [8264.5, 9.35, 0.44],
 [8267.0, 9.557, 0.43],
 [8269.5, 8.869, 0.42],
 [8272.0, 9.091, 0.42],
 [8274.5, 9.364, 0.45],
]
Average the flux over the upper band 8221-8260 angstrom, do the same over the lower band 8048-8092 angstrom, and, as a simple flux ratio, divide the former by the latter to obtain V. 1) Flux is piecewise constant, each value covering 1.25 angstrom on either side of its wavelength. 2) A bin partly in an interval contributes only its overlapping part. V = 0.86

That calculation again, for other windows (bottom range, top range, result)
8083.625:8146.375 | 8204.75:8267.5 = 0.45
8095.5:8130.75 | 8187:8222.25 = 0.48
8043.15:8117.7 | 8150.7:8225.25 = 0.66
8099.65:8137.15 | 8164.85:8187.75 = 0.46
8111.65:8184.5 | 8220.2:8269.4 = 0.56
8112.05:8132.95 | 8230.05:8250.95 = 0.46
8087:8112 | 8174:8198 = 0.54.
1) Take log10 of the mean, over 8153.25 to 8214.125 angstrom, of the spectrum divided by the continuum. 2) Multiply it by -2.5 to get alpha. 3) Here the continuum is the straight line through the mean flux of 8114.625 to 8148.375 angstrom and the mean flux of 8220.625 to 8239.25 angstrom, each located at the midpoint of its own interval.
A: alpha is 0.48 mag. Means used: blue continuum 22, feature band 9.52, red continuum 9.17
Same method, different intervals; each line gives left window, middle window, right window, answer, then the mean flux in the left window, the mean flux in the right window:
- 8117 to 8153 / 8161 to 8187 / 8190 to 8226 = 0.43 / 19.9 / 9.26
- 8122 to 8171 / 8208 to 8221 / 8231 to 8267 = 0.23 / 16.3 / 9.29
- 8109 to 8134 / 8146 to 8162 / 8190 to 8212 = 0.48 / 21.3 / 9.32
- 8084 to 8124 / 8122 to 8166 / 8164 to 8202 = -0.17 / 19.3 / 9.55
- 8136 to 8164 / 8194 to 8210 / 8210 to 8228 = 0.21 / 17.5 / 9.15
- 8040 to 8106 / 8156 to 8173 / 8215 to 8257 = 0.11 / 11.7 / 9.21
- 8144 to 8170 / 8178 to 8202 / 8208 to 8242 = 0.03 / 10.6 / 9.29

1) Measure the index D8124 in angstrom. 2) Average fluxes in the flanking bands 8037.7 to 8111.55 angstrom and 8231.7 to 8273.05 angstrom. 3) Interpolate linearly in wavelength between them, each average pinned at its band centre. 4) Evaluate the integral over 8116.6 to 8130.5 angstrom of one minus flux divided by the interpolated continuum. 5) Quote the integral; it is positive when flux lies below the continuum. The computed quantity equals -4.58 angstrom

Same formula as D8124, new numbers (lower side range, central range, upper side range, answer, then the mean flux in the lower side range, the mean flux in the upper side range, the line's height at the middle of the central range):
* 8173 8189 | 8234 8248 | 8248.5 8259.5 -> 0.1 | 9.87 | 9.21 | 9.33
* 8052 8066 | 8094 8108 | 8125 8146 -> 1.0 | 9.48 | 24.2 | 17.6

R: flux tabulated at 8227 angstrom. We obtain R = 8.49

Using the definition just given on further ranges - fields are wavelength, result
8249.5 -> 8.951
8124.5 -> 12.5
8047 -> 9.207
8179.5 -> 10.35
